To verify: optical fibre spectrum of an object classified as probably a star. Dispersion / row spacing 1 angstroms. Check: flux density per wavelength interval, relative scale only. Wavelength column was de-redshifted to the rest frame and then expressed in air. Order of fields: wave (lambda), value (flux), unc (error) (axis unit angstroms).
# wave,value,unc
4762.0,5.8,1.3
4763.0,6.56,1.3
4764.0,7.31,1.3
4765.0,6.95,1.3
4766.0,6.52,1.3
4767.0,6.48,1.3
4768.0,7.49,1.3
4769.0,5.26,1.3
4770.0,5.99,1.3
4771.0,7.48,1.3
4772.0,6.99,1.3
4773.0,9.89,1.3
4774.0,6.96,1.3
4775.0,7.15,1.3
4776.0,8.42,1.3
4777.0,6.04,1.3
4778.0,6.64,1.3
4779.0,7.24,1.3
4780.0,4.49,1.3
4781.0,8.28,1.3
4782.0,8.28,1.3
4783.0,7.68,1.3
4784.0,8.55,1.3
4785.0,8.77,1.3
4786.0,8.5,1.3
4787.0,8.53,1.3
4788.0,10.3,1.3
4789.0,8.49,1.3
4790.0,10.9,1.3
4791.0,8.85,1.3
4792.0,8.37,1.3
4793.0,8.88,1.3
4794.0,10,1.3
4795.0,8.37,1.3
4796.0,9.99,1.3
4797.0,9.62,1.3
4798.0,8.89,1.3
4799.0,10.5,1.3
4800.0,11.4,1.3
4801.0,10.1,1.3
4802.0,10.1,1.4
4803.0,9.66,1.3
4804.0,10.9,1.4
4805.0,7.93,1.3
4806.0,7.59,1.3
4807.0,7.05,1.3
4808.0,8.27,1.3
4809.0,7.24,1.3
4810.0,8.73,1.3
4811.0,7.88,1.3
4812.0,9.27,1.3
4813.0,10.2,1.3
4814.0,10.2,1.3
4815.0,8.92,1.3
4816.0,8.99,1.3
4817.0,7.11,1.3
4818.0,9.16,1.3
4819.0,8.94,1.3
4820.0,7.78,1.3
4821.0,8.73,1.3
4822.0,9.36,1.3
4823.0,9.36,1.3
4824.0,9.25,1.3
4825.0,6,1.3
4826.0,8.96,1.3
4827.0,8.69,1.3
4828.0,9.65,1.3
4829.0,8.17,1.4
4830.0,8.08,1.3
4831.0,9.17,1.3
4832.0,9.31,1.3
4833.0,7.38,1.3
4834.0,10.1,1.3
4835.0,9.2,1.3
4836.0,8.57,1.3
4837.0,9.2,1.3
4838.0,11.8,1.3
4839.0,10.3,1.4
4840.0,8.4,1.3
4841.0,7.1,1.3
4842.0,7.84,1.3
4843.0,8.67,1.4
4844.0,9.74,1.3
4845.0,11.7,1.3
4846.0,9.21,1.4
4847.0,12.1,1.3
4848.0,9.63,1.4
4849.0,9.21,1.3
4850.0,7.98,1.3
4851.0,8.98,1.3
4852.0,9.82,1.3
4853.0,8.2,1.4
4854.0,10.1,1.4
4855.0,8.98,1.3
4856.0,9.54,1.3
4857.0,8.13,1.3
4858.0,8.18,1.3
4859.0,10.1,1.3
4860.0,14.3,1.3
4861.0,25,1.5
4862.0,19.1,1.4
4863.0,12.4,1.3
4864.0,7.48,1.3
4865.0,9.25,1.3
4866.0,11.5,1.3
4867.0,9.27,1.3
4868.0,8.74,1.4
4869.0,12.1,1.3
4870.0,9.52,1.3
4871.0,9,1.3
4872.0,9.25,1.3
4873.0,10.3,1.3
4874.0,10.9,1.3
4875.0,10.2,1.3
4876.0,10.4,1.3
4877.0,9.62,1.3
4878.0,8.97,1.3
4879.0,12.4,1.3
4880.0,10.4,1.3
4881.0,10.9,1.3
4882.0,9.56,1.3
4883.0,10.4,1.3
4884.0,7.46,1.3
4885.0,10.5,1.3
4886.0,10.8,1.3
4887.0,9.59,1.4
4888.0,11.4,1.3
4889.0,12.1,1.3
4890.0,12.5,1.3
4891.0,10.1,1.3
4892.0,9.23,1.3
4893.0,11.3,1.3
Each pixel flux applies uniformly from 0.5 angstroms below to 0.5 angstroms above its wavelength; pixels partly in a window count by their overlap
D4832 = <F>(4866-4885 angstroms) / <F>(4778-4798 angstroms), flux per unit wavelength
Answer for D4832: 1.17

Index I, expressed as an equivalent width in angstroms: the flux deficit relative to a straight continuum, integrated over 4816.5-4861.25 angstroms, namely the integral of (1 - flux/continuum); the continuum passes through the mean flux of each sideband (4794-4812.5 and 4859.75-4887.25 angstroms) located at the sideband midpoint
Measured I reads 3.1 angstroms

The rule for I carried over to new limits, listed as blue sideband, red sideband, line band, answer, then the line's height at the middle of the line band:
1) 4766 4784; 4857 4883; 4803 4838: 1.0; 9.02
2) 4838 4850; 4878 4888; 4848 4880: -2.4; 9.86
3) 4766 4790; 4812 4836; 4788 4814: -3.2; 8.21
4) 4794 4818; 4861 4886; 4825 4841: 1.3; 9.74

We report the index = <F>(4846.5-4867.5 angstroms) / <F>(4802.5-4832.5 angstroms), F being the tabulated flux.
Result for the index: 1.3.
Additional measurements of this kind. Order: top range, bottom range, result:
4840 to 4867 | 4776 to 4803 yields 1.20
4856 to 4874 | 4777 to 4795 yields 1.36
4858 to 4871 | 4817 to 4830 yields 1.41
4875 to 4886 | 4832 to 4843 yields 1.12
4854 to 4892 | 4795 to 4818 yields 1.19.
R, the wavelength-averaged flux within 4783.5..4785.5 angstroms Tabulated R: 8.66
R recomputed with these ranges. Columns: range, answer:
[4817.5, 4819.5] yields 9.05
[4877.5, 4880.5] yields 10.6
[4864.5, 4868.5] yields 9.69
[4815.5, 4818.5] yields 8.42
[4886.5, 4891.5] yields 11.1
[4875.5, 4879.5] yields 10.3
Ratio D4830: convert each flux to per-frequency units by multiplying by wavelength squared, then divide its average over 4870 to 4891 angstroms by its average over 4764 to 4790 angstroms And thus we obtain 1.4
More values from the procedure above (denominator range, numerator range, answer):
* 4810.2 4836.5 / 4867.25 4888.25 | 1.17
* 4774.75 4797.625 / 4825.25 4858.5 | 1.11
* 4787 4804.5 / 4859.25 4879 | 1.22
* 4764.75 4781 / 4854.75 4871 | 1.72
